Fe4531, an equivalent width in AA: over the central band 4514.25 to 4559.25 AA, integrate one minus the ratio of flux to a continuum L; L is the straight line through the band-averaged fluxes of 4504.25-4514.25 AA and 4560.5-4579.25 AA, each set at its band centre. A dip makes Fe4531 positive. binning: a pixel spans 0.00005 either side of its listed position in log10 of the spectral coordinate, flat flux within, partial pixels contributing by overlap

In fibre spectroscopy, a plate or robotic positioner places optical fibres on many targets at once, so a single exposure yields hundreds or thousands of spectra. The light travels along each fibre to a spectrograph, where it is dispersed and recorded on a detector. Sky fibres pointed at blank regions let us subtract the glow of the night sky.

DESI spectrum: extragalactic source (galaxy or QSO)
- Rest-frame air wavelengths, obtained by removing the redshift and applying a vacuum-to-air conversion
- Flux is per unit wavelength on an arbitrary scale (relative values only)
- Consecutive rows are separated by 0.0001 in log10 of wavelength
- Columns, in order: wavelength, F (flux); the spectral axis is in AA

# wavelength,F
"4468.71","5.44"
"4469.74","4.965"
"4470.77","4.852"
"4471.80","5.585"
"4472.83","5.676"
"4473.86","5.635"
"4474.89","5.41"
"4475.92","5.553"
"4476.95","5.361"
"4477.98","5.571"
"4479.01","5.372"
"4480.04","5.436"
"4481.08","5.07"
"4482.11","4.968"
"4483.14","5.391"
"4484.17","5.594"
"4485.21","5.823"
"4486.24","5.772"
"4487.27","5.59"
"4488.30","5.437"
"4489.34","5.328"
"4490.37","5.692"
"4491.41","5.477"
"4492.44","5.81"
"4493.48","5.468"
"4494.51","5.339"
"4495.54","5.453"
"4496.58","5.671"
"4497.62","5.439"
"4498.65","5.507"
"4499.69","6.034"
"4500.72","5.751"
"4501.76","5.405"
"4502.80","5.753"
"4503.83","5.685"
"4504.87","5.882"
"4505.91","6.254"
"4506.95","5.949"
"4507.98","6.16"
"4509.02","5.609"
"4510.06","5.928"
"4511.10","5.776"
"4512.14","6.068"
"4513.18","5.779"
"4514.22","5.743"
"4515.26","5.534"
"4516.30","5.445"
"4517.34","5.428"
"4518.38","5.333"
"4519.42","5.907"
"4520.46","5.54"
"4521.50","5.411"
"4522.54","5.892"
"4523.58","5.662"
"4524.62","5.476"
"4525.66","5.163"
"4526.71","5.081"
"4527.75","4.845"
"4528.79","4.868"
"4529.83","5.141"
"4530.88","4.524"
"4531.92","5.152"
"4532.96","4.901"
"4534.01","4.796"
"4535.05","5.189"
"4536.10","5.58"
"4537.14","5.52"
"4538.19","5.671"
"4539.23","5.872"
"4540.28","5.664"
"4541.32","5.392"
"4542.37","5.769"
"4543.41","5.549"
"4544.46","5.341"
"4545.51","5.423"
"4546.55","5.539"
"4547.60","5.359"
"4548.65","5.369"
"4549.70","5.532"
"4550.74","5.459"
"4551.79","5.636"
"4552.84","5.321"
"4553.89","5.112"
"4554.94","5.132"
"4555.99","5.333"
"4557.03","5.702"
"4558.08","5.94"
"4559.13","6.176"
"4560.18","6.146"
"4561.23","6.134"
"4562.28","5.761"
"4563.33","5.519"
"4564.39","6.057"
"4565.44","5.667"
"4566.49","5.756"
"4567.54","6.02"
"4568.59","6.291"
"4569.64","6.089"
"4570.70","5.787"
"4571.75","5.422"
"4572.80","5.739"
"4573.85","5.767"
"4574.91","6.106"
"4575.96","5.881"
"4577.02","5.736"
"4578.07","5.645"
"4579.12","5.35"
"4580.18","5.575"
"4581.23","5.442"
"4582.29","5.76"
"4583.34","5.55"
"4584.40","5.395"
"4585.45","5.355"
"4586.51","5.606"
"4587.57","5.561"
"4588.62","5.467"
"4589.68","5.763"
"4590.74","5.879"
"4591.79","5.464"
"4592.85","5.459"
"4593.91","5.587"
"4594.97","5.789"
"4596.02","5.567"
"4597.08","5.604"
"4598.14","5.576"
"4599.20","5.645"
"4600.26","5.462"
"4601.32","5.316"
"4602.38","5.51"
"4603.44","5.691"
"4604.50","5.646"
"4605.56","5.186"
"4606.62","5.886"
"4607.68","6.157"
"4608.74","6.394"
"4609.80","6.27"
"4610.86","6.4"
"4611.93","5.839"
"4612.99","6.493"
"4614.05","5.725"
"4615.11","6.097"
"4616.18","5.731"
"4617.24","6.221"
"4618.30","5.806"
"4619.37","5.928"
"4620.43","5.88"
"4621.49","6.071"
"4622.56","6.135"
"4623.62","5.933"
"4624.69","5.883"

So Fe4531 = 3.6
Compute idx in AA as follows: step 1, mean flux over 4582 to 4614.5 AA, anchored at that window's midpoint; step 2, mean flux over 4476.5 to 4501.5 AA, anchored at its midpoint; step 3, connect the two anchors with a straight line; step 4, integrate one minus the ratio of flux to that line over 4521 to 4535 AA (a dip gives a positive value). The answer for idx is 1.1 AA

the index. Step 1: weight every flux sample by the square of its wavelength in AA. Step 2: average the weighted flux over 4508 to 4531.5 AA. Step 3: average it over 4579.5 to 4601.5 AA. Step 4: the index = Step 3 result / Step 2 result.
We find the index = 1.0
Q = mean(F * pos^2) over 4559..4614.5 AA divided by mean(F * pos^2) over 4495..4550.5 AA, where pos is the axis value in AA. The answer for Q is 1.1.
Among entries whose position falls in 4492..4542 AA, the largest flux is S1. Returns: 6.254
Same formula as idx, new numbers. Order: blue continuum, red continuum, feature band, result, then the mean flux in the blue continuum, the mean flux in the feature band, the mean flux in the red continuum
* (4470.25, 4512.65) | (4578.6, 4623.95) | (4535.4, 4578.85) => 0.08 AA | 5.6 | 5.68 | 5.75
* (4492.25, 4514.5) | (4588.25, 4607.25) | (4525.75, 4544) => 1.37 AA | 5.75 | 5.26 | 5.59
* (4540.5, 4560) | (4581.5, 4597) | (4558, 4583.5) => -1.20 AA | 5.52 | 5.81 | 5.58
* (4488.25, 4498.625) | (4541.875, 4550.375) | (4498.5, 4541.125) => -0.25 AA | 5.51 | 5.53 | 5.49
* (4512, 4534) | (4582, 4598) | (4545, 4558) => 0.05 AA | 5.35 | 5.43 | 5.59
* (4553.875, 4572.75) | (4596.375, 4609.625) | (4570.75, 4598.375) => 0.57 AA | 5.8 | 5.62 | 5.69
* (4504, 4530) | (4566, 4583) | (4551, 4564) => 0.14 AA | 5.6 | 5.66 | 5.77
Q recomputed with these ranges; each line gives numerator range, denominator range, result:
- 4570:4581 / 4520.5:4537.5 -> 1.12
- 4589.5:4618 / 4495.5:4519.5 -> 1.05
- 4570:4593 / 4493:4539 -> 1.05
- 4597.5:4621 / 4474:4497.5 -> 1.13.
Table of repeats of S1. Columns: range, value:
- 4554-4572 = 6.291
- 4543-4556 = 5.636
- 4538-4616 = 6.493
